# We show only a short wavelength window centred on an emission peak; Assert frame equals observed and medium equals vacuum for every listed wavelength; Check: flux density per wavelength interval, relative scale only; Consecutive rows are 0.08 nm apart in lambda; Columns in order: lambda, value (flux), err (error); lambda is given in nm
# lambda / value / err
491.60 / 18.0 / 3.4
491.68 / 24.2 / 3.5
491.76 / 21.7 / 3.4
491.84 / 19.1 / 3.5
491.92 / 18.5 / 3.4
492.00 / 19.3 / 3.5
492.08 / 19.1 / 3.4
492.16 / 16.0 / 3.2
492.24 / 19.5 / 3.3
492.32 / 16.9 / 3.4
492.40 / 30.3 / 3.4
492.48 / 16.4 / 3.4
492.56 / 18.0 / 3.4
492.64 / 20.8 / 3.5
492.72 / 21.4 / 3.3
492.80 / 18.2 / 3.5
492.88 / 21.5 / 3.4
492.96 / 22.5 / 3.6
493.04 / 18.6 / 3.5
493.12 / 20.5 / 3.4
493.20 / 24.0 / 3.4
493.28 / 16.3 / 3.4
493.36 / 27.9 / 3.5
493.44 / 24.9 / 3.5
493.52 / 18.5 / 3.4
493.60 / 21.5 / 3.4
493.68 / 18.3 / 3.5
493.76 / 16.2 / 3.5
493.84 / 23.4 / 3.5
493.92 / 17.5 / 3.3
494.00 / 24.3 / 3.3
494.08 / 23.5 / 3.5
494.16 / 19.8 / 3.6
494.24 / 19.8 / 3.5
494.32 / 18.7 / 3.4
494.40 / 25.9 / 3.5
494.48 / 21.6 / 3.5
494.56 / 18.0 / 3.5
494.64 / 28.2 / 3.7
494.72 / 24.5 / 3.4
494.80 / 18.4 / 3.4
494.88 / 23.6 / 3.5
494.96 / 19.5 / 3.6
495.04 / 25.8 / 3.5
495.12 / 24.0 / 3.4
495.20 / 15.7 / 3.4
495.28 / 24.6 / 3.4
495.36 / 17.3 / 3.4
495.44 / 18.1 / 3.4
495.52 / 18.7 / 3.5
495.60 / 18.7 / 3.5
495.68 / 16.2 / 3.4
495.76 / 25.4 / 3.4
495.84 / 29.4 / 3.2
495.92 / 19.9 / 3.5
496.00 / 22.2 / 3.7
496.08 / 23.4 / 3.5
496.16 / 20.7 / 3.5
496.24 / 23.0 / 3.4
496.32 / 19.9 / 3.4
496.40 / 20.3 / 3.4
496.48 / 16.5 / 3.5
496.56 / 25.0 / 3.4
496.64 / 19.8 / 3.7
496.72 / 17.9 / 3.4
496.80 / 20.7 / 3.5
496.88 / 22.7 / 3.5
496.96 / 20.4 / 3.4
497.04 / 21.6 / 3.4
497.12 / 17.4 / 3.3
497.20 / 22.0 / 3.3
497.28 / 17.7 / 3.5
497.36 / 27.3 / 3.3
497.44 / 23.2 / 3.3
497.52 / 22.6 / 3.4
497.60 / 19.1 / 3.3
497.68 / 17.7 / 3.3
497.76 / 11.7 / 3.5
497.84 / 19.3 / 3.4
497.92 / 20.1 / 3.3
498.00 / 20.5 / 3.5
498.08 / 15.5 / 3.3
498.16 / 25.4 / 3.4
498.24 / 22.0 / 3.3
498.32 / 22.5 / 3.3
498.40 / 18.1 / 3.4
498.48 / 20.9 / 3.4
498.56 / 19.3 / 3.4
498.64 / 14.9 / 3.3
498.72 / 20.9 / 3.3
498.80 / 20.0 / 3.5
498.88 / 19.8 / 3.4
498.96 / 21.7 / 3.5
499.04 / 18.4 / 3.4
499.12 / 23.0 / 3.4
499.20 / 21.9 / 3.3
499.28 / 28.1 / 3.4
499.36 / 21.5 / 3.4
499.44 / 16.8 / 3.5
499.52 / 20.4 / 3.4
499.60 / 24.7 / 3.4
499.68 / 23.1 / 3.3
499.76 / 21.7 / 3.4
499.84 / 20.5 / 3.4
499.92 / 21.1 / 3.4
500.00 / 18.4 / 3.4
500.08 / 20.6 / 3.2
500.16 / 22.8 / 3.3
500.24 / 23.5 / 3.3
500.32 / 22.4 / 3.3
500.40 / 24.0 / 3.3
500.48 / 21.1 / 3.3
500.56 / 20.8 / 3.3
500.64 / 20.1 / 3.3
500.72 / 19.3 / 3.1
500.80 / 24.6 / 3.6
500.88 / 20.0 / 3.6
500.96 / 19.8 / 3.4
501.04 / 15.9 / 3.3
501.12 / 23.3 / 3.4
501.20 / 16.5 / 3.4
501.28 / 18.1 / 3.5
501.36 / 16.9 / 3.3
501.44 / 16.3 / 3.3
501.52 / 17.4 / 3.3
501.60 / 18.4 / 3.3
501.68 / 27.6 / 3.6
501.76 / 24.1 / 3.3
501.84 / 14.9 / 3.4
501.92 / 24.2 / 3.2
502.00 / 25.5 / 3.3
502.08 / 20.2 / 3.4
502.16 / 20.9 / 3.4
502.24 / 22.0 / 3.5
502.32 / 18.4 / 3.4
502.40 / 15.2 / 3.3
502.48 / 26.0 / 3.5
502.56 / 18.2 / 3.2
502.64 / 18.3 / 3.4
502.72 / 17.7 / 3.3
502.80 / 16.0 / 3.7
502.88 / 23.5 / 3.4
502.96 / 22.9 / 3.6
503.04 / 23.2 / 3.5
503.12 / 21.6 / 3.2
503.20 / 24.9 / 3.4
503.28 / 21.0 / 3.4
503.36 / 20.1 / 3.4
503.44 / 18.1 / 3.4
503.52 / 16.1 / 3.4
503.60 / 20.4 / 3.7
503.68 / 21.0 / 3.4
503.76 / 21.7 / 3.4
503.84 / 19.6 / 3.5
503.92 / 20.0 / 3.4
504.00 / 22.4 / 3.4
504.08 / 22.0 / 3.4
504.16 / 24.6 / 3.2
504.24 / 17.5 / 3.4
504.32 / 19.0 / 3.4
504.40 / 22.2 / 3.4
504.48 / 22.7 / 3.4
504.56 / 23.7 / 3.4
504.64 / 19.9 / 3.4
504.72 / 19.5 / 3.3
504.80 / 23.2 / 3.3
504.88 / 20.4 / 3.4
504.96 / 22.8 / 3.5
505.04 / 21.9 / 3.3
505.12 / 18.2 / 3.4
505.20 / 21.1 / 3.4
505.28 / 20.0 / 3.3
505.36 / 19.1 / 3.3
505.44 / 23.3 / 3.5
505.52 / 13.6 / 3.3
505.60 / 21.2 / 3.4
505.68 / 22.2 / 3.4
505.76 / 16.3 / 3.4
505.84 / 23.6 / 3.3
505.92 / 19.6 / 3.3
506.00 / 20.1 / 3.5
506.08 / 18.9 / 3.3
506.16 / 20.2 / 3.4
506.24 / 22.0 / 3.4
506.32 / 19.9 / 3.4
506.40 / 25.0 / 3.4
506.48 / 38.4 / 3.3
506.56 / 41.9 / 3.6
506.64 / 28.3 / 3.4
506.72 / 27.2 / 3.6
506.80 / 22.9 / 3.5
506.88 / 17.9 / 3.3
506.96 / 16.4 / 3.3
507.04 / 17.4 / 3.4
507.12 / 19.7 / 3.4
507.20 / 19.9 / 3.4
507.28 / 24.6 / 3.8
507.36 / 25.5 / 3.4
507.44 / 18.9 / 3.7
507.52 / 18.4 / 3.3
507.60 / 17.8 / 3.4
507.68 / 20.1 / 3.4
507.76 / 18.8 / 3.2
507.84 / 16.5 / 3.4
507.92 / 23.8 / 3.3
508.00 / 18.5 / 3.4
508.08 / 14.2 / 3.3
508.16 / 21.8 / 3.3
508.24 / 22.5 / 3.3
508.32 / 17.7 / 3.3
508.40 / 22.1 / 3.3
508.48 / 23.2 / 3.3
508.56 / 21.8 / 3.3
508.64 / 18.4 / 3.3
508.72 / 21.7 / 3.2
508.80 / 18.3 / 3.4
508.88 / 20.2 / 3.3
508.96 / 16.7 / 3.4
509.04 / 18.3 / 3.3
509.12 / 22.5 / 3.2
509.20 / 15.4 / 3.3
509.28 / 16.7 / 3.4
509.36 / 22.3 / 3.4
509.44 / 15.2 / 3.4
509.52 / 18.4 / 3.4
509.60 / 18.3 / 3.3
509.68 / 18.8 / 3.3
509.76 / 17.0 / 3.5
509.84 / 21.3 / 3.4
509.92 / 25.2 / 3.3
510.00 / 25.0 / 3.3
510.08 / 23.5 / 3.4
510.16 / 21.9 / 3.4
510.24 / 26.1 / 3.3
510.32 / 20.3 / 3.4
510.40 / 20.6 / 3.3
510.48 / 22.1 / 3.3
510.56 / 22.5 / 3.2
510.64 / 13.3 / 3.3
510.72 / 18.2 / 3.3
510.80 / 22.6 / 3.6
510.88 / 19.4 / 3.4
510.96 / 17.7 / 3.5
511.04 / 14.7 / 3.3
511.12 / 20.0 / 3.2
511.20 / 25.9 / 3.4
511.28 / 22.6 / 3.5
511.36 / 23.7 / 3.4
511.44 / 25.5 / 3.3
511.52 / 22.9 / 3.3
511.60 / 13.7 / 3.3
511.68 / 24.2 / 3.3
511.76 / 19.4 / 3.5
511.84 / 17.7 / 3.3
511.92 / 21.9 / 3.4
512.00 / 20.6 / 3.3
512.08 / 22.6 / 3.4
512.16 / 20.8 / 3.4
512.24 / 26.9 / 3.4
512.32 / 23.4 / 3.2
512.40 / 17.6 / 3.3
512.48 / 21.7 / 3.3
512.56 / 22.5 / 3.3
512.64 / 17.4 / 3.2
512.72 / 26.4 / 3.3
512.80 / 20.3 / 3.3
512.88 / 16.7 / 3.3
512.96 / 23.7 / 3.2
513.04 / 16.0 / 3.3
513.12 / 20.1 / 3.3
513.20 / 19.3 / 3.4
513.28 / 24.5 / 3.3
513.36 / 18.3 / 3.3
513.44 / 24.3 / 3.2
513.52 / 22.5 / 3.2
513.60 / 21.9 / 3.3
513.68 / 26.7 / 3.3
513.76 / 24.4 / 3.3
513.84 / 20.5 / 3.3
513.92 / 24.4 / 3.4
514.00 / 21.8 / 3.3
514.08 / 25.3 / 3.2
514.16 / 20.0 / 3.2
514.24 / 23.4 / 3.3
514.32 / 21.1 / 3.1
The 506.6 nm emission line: Hbeta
